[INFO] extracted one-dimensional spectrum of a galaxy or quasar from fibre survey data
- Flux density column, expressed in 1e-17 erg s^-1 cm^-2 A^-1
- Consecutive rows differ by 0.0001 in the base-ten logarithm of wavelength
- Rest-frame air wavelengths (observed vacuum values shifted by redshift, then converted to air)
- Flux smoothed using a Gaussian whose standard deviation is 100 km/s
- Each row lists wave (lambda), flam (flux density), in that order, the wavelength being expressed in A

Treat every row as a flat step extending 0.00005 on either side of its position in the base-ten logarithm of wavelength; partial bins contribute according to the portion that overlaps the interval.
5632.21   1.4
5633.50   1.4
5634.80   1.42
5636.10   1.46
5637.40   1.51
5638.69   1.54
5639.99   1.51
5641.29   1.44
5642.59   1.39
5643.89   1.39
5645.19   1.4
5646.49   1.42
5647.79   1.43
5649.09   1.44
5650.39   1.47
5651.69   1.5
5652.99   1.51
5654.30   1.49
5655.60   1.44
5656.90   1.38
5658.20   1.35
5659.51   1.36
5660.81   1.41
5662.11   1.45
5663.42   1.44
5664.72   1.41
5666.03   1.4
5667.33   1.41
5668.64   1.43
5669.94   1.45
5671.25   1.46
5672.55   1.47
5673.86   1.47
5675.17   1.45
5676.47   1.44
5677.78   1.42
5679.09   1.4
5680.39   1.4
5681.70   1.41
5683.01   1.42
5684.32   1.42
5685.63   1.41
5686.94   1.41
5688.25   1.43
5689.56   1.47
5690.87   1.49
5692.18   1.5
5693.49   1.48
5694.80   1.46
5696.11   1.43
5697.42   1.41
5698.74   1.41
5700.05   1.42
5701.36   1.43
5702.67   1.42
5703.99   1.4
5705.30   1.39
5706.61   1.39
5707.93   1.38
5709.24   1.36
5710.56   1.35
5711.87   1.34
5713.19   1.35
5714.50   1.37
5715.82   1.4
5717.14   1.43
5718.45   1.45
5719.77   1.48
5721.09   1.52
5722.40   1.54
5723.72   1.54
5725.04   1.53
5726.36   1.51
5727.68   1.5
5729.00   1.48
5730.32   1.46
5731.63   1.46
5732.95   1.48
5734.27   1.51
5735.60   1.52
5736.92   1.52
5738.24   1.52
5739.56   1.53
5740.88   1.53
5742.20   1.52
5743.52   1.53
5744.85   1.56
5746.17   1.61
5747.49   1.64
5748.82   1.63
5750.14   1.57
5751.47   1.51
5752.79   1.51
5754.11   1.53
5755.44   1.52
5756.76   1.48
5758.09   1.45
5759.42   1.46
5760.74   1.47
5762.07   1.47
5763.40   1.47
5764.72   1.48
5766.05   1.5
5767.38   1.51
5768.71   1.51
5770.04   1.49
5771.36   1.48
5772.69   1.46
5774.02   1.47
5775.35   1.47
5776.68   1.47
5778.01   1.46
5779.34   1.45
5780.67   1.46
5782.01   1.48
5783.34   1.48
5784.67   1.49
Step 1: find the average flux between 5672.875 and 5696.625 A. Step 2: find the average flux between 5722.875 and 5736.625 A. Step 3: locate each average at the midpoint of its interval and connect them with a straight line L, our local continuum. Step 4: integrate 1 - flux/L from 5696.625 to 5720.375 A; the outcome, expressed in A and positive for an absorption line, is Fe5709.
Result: 1.2 A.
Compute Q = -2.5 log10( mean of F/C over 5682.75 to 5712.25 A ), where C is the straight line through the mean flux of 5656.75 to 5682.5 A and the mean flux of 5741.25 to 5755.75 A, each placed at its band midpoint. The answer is 0.038 mag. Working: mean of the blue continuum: 1.42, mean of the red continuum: 1.56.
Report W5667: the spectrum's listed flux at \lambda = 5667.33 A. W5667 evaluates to 1.41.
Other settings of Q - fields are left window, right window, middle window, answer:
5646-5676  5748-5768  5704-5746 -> 0.011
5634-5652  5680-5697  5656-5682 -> 0.018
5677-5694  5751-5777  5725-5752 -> -0.043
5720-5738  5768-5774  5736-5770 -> -0.020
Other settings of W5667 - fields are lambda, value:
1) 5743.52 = 1.53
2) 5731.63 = 1.46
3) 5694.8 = 1.46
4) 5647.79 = 1.43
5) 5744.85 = 1.56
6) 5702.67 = 1.42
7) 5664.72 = 1.41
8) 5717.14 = 1.43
